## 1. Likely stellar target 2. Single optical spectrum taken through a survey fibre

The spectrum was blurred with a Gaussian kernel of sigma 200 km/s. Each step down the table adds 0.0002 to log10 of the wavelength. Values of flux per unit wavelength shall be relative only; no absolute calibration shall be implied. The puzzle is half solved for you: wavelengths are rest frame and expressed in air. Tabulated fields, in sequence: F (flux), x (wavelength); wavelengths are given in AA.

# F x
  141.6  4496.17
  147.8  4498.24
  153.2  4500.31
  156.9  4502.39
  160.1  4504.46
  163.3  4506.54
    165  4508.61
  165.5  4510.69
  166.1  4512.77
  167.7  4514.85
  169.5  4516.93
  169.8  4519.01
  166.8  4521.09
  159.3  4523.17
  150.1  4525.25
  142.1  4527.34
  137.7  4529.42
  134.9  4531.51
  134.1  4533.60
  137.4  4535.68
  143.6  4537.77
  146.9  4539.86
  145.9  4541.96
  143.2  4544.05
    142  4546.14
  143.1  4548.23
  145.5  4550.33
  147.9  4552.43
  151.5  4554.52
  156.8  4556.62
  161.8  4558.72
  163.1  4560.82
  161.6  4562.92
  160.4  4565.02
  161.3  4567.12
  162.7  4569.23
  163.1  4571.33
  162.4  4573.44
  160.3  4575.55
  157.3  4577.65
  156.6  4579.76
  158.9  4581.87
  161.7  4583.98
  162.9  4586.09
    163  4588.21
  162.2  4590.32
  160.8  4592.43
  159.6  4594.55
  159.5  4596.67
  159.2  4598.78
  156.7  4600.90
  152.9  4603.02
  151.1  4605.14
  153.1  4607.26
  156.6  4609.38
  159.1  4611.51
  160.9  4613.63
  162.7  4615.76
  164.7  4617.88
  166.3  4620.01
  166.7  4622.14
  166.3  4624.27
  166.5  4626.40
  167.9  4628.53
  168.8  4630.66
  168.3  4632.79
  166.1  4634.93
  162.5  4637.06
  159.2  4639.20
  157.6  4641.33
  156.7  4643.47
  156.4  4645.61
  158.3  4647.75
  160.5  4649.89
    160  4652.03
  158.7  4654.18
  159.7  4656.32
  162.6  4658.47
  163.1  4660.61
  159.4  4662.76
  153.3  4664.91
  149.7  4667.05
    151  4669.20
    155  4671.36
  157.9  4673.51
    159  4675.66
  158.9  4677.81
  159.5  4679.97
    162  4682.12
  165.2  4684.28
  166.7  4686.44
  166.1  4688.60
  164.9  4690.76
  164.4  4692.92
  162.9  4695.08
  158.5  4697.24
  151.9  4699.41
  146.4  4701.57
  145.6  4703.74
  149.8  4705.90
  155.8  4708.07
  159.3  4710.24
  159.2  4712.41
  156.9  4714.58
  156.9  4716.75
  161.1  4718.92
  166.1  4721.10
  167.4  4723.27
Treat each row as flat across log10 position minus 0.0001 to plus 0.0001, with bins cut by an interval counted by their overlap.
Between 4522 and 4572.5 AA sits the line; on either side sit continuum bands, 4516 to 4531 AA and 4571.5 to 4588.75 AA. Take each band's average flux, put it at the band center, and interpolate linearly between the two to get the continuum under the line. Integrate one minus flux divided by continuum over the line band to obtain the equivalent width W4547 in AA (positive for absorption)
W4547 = 2.5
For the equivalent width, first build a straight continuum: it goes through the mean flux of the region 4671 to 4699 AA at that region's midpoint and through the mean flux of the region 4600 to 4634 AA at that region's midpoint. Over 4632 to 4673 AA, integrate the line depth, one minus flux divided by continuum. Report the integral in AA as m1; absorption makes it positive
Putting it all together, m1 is 0.7 AA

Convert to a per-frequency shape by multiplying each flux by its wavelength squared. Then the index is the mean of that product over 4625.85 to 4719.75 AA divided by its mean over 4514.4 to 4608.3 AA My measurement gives 1.08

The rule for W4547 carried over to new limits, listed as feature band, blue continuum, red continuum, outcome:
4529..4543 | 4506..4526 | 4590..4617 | 2.0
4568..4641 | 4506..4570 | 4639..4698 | -2.2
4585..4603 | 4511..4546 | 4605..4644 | -0.1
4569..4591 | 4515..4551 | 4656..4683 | -1.4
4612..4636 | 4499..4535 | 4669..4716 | -1.3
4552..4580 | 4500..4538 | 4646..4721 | -0.6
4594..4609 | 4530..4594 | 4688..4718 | -0.1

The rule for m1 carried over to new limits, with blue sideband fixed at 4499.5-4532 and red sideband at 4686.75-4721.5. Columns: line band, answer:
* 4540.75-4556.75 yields 1.2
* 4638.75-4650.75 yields 0.0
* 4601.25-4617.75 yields 0.1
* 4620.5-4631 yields -0.6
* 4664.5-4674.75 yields 0.3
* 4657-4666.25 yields -0.1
